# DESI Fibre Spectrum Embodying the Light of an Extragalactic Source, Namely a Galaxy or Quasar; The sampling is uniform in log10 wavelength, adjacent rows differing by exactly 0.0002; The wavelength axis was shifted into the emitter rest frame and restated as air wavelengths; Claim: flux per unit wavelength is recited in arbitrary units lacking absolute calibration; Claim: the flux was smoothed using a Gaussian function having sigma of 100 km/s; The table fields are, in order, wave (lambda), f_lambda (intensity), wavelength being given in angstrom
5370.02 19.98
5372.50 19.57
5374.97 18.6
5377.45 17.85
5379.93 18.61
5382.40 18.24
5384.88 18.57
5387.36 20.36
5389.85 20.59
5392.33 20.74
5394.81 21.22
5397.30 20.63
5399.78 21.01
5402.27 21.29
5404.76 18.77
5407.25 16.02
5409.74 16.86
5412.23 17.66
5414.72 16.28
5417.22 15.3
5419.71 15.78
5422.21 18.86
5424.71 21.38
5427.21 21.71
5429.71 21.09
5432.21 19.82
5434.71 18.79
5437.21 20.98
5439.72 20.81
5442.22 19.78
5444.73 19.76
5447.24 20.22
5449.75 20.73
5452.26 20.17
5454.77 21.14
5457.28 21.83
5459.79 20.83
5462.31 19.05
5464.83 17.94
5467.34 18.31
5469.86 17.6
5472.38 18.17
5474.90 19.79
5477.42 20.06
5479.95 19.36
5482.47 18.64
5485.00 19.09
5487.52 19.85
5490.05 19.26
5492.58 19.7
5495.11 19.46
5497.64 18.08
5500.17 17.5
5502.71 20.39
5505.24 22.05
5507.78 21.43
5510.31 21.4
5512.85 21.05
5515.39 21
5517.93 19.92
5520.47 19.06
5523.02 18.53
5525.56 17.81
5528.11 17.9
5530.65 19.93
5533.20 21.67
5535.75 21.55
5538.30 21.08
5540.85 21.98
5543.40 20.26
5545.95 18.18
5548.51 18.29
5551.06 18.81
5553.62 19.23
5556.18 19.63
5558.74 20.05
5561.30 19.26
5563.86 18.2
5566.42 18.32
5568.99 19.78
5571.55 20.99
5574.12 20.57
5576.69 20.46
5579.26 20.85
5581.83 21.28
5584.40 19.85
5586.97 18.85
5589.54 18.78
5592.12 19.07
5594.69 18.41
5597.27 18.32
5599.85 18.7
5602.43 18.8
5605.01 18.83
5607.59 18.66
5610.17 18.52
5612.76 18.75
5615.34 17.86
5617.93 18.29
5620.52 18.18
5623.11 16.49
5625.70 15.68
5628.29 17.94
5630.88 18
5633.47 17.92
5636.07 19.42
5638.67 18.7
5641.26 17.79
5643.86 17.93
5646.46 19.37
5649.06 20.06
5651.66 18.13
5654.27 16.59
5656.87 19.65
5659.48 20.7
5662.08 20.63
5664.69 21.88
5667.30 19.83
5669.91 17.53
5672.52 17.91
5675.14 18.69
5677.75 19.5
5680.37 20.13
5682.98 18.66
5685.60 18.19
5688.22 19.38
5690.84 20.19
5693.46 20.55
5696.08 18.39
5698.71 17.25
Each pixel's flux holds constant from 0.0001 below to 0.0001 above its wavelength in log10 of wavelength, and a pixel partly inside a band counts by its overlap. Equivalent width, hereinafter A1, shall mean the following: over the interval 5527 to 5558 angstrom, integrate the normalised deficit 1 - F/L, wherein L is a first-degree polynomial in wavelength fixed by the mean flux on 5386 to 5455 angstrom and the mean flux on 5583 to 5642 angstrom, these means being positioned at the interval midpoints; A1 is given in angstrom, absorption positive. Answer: -1.82 angstrom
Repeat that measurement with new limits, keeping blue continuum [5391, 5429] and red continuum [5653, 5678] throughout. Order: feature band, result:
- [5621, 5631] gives 1.2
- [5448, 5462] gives -1.3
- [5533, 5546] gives -1.3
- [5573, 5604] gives -0.5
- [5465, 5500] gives 0.2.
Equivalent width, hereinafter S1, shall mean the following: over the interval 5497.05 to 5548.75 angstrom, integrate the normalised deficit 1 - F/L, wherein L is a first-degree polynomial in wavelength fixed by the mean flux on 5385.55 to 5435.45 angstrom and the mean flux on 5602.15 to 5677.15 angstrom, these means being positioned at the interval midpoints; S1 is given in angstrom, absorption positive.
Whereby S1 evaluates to -3.0 angstrom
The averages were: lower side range 19.2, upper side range 18.6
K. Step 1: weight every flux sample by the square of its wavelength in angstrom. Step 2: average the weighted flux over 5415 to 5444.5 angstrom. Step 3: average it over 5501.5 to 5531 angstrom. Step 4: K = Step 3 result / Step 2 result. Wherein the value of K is 1.07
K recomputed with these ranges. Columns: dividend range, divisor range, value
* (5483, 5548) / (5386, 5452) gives 1.06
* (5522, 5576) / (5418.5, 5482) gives 1.03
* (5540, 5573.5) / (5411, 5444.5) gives 1.07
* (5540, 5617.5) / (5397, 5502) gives 1.05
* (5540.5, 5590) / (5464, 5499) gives 1.07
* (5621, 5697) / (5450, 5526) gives 1.02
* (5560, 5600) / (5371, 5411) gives 1.08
